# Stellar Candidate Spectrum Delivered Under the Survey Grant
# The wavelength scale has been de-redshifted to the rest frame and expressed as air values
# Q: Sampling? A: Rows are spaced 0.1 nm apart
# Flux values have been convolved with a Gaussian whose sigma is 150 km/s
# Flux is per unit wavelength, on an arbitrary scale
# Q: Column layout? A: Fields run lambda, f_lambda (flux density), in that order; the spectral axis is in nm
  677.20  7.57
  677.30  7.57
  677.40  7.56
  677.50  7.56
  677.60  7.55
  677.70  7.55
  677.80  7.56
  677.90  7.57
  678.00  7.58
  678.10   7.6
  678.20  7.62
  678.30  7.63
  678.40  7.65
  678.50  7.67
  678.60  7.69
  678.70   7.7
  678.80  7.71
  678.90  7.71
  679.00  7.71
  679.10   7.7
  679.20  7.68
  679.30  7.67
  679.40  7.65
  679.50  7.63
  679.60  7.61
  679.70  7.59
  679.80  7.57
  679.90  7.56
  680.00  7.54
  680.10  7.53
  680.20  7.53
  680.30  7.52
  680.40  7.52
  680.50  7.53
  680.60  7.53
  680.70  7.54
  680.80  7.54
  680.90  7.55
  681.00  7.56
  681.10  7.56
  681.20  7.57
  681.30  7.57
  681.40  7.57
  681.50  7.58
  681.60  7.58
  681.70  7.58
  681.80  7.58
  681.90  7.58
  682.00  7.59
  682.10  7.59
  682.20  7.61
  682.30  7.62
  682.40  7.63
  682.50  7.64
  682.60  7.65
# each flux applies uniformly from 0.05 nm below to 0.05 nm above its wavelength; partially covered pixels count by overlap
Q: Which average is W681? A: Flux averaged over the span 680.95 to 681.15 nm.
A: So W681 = 7.56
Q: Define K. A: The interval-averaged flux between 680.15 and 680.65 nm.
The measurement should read 7.53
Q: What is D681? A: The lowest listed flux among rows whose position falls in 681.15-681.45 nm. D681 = 7.57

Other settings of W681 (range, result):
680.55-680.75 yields 7.54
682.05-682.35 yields 7.61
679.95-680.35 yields 7.53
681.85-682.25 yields 7.59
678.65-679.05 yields 7.71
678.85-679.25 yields 7.7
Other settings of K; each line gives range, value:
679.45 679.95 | 7.59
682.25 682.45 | 7.62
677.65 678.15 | 7.57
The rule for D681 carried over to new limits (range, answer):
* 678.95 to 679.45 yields 7.65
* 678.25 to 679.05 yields 7.63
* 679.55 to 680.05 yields 7.54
